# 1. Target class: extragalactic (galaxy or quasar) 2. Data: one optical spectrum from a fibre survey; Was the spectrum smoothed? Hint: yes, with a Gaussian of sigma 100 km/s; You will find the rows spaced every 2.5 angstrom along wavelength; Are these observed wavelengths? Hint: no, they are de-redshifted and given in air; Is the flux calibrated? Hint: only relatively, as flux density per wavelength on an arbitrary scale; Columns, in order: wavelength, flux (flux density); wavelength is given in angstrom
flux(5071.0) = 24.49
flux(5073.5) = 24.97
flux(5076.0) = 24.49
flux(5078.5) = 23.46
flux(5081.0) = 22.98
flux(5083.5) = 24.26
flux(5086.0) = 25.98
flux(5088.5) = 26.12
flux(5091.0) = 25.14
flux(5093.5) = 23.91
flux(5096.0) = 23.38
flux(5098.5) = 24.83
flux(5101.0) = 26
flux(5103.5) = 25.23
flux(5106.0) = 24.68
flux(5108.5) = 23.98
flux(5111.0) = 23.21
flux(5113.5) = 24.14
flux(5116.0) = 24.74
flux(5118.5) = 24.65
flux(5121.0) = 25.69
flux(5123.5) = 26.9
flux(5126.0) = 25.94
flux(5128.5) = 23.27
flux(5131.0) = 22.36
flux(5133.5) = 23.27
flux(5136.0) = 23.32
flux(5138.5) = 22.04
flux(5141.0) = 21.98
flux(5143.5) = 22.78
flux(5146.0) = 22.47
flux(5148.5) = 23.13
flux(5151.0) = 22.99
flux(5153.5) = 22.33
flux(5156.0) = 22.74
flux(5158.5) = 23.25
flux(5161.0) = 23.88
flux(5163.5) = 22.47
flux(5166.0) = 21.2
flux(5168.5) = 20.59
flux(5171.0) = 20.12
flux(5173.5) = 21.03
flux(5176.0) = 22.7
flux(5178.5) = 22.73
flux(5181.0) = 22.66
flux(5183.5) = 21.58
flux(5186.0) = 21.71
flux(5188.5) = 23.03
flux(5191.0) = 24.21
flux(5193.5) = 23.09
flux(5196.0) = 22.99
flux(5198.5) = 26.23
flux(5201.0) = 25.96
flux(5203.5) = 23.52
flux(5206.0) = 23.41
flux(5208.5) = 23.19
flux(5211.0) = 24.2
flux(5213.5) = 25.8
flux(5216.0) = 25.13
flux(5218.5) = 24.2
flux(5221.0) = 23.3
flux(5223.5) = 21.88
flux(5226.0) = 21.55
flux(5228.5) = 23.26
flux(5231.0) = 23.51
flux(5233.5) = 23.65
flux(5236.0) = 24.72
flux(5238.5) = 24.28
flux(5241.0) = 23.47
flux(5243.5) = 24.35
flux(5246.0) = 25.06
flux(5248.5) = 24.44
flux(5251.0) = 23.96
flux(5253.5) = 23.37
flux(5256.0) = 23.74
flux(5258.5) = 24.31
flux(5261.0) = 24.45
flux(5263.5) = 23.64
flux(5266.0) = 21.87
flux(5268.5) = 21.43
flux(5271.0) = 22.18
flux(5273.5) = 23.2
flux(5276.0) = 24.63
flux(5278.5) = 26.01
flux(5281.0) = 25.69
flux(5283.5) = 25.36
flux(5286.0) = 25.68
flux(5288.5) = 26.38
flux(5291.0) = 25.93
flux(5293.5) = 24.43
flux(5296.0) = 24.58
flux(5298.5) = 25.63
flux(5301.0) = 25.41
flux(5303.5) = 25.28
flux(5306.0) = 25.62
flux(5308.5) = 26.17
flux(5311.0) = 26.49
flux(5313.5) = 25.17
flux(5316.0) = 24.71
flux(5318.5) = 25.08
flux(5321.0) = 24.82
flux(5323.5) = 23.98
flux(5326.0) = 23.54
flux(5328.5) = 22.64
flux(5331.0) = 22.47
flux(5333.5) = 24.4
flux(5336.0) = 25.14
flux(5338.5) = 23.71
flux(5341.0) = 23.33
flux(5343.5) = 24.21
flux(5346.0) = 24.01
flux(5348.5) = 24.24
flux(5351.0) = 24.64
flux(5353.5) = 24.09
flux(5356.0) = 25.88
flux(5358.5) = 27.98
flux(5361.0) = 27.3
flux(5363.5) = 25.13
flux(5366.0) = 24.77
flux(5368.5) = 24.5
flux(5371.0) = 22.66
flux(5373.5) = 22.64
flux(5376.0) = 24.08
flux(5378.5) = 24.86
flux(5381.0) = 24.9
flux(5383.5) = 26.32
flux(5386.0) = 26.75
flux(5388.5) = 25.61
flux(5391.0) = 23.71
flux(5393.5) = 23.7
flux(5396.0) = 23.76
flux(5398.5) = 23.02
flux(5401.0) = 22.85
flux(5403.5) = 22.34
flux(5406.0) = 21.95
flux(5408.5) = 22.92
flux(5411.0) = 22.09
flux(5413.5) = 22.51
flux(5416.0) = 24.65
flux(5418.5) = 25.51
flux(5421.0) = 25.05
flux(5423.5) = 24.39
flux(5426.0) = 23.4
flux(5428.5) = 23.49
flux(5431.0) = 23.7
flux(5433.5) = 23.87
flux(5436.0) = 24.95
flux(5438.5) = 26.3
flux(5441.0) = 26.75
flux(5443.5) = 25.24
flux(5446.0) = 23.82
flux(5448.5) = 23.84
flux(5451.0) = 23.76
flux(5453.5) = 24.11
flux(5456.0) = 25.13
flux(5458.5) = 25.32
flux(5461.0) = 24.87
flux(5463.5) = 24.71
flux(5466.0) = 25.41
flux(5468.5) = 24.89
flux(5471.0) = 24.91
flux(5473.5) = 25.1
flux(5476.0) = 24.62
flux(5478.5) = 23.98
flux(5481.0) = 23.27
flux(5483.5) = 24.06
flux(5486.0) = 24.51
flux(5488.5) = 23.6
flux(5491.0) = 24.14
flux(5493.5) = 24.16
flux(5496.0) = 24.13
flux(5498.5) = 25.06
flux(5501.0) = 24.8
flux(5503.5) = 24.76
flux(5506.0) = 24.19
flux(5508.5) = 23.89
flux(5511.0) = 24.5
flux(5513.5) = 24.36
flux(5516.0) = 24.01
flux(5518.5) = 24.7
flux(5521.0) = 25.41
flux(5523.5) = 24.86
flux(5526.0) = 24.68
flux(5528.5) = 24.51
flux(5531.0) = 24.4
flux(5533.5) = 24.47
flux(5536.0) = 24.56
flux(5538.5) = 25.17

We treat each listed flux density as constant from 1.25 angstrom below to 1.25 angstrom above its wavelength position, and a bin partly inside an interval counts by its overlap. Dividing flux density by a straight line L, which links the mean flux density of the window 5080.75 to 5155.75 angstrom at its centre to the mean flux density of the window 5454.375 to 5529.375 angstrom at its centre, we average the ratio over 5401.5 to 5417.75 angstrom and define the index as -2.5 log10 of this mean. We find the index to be 0.07 mag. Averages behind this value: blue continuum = 24.1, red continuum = 24.5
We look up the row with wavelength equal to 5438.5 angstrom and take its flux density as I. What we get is 26.3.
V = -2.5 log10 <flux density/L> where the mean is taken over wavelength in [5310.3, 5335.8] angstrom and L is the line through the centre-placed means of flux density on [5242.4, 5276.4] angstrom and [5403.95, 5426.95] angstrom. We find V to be -0.03 mag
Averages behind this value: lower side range 23.6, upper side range 23.6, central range 24.3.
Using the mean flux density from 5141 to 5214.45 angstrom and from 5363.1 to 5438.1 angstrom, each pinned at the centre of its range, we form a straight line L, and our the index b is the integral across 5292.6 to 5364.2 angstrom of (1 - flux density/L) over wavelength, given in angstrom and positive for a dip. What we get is -3.52 angstrom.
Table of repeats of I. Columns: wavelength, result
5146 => 22.47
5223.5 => 21.88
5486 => 24.51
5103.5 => 25.23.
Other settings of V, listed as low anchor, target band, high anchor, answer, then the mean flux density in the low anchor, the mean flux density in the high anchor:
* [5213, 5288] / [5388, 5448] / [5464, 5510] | 0.01 mag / 23.9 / 24.4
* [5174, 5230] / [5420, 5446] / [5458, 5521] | -0.02 mag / 23.4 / 24.5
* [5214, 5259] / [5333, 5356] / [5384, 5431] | -0.02 mag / 23.8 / 23.8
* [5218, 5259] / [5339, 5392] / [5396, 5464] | -0.04 mag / 23.7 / 24.1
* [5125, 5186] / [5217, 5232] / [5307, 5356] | 0.01 mag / 22.5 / 24.4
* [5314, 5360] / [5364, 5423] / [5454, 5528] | 0.02 mag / 24.4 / 24.5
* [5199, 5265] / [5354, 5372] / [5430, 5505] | -0.05 mag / 24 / 24.6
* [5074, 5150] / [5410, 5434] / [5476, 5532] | 0.02 mag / 24.1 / 24.4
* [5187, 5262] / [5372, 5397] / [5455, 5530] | -0.01 mag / 23.9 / 24.5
